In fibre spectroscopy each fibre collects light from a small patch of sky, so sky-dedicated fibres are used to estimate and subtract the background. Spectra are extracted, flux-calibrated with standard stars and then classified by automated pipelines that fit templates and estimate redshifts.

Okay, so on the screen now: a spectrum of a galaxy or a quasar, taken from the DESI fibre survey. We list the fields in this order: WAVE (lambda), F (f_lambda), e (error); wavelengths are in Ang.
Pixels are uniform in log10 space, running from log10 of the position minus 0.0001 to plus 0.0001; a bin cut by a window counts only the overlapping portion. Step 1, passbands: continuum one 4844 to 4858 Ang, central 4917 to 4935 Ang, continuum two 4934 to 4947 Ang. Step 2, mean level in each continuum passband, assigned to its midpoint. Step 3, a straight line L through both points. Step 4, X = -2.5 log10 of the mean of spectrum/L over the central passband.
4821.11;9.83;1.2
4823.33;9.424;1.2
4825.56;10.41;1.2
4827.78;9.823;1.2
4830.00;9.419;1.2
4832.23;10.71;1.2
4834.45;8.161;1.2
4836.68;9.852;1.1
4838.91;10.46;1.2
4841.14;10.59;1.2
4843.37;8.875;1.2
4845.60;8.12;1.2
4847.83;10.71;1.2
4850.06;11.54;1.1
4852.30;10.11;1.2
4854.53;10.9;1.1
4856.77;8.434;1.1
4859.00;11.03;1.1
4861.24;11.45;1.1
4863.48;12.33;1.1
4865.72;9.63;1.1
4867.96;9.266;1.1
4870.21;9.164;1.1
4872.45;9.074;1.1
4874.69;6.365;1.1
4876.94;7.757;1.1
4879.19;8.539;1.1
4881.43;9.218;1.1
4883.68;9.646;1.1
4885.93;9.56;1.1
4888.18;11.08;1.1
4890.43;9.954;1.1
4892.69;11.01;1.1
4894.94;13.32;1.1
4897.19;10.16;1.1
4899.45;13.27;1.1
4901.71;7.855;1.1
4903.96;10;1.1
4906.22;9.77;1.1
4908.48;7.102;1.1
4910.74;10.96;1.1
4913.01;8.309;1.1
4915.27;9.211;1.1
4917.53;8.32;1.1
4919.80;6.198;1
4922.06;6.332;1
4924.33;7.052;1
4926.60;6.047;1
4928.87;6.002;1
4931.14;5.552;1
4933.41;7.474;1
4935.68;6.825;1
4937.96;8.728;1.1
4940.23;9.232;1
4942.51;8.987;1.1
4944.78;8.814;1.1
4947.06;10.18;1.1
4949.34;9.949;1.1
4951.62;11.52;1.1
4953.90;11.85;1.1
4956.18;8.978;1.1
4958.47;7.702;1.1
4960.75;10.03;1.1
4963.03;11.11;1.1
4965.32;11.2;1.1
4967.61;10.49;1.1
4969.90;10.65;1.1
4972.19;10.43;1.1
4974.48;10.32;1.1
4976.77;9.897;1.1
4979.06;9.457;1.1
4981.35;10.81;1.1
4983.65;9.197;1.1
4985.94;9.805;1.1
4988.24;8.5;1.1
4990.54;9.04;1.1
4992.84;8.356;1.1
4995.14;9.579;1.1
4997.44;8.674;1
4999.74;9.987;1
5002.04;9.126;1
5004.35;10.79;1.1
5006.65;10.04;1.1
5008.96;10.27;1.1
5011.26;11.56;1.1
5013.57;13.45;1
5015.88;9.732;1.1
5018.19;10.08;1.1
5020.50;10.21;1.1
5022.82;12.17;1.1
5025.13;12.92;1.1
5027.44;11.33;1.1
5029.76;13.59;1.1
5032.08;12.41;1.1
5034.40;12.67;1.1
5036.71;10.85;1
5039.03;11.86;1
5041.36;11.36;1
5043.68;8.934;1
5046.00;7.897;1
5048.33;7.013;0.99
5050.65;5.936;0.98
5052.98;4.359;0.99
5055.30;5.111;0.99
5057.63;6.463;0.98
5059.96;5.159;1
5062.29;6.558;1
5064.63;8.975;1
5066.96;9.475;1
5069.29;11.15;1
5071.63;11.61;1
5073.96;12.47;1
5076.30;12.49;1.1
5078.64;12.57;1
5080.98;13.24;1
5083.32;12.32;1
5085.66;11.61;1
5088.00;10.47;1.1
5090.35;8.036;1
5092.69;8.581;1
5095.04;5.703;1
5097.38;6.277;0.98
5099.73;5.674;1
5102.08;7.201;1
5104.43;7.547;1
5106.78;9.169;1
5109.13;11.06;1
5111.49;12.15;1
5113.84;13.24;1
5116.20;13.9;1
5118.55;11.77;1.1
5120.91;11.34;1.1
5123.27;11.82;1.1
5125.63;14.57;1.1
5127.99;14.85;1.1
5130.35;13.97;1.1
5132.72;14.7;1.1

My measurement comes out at 0.321 mag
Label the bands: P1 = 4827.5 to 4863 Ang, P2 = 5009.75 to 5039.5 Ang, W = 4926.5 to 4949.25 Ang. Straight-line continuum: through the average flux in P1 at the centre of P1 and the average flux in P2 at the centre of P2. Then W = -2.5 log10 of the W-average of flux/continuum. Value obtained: 0.344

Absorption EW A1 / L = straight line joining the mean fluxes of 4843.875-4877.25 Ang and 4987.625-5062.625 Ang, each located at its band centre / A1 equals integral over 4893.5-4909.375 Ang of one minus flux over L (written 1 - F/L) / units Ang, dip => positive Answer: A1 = -0.9 Ang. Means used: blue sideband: 9.76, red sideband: 9.61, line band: 10.3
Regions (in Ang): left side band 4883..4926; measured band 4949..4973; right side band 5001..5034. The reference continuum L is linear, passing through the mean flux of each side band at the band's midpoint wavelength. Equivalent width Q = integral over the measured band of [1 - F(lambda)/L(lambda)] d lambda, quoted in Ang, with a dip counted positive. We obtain -0.1 Ang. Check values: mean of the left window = 9.38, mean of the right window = 11.3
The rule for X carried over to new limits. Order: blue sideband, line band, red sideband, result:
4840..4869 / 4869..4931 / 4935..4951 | 0.09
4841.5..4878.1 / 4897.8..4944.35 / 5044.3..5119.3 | 0.17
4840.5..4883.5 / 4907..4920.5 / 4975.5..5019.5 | 0.15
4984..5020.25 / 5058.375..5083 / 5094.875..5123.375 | -0.05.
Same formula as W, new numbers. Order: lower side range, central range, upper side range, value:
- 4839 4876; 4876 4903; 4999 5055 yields -0.02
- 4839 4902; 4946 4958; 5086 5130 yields -0.03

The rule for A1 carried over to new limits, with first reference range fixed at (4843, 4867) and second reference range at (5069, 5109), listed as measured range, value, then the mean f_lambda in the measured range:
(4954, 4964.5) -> 0.3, 9.75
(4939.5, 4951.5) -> 0.6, 9.62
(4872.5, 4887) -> 2.4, 8.55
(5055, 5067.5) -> 3.7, 6.96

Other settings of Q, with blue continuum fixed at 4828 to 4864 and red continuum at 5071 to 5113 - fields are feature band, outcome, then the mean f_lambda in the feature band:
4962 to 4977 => -0.91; 10.6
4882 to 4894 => -0.19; 10.2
